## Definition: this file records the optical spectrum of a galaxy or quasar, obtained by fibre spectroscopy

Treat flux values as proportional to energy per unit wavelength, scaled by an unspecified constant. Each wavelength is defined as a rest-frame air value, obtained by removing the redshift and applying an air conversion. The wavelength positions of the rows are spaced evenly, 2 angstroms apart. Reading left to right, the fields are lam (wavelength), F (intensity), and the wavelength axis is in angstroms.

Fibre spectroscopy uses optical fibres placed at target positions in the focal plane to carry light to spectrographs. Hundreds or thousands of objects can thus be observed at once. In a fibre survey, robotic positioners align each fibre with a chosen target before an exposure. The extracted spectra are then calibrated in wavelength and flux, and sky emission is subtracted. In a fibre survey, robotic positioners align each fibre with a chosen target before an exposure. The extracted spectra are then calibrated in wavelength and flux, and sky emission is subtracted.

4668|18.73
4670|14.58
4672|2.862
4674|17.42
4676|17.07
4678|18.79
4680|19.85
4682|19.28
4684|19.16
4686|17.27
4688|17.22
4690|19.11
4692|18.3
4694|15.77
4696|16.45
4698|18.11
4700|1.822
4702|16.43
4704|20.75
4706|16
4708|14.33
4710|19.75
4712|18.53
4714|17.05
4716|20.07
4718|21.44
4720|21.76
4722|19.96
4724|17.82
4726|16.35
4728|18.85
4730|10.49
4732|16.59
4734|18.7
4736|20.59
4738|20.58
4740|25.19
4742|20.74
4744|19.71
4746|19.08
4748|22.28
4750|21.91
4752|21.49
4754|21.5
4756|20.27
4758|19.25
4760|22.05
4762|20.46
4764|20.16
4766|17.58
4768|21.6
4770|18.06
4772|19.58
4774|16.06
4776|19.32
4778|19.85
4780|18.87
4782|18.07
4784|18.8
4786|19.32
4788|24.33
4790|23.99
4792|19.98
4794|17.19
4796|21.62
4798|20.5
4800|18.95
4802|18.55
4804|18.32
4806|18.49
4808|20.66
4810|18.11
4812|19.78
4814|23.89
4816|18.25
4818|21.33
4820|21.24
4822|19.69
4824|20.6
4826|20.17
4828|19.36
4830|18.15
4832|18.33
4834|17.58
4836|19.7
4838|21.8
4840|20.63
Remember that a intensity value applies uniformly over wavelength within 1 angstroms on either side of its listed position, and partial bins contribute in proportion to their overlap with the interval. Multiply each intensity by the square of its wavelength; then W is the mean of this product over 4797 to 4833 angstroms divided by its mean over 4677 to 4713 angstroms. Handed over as 1.21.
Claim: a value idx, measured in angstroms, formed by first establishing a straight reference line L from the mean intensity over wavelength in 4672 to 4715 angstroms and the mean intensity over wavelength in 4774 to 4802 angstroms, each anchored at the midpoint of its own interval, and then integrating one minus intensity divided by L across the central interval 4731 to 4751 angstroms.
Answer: -2.4 angstroms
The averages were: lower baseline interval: 16.7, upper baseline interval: 19.9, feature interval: 20.5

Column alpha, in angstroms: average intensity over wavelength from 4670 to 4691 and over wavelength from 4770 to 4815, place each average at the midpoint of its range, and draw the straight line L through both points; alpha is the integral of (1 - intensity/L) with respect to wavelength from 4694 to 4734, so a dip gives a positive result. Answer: 1.4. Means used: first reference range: 16.7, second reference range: 19.7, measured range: 17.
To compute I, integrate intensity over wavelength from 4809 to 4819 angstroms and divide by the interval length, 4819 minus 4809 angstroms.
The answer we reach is 20.3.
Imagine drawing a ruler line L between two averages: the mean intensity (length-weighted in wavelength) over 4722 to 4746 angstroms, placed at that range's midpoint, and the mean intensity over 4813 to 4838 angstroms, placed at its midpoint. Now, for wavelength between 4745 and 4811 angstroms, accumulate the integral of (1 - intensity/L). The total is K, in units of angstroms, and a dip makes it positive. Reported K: -1.95 angstroms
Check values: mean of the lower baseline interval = 18.8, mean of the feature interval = 19.9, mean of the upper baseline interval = 19.9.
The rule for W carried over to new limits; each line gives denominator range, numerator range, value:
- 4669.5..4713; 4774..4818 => 1.27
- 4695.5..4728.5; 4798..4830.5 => 1.19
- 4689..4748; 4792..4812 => 1.10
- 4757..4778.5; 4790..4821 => 1.04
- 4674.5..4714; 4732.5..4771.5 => 1.23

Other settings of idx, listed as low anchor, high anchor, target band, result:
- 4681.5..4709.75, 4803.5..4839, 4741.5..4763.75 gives -3.48 angstroms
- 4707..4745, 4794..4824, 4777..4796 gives -0.50 angstroms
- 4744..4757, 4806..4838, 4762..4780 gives 1.35 angstroms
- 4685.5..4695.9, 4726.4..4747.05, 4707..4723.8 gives -0.70 angstroms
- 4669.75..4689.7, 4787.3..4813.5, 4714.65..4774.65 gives -4.12 angstroms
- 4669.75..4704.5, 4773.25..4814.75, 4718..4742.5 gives -2.04 angstroms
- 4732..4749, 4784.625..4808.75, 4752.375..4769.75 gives 0.11 angstroms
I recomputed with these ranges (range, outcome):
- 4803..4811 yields 18.9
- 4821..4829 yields 20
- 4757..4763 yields 20.6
